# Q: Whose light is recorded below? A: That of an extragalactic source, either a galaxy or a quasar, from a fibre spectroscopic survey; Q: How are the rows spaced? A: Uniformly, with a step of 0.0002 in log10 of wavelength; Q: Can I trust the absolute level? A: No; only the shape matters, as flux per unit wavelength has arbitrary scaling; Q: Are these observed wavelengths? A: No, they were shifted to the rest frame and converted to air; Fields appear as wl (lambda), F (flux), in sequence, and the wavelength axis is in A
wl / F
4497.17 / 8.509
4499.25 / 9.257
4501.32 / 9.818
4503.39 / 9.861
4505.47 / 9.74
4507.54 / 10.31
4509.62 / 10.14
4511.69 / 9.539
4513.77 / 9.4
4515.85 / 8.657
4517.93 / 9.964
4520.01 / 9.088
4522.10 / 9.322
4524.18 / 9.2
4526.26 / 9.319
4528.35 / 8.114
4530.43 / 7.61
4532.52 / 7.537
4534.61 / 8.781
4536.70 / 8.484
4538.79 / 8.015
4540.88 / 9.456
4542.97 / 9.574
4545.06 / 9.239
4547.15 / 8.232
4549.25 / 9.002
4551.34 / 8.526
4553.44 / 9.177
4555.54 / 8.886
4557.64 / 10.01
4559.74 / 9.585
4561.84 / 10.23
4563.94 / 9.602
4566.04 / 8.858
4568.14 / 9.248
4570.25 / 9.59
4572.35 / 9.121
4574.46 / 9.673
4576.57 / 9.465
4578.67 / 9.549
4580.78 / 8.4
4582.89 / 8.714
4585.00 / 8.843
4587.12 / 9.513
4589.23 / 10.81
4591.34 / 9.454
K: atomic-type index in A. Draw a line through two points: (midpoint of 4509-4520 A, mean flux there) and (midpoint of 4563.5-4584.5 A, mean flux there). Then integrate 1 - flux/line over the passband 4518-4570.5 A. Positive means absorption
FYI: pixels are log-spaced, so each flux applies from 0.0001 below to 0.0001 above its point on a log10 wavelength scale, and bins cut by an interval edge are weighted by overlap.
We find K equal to 1.9 A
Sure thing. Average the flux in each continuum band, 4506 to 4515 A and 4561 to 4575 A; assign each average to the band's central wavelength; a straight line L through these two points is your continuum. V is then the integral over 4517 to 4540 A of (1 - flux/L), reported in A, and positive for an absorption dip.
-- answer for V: 2.5 A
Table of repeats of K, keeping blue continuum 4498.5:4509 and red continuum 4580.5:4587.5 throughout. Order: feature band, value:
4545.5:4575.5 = -0.4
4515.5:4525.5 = 0.3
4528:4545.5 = 1.7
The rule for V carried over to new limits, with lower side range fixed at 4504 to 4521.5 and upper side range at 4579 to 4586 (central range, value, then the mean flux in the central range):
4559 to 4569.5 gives -0.6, 9.51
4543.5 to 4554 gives 0.3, 8.86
